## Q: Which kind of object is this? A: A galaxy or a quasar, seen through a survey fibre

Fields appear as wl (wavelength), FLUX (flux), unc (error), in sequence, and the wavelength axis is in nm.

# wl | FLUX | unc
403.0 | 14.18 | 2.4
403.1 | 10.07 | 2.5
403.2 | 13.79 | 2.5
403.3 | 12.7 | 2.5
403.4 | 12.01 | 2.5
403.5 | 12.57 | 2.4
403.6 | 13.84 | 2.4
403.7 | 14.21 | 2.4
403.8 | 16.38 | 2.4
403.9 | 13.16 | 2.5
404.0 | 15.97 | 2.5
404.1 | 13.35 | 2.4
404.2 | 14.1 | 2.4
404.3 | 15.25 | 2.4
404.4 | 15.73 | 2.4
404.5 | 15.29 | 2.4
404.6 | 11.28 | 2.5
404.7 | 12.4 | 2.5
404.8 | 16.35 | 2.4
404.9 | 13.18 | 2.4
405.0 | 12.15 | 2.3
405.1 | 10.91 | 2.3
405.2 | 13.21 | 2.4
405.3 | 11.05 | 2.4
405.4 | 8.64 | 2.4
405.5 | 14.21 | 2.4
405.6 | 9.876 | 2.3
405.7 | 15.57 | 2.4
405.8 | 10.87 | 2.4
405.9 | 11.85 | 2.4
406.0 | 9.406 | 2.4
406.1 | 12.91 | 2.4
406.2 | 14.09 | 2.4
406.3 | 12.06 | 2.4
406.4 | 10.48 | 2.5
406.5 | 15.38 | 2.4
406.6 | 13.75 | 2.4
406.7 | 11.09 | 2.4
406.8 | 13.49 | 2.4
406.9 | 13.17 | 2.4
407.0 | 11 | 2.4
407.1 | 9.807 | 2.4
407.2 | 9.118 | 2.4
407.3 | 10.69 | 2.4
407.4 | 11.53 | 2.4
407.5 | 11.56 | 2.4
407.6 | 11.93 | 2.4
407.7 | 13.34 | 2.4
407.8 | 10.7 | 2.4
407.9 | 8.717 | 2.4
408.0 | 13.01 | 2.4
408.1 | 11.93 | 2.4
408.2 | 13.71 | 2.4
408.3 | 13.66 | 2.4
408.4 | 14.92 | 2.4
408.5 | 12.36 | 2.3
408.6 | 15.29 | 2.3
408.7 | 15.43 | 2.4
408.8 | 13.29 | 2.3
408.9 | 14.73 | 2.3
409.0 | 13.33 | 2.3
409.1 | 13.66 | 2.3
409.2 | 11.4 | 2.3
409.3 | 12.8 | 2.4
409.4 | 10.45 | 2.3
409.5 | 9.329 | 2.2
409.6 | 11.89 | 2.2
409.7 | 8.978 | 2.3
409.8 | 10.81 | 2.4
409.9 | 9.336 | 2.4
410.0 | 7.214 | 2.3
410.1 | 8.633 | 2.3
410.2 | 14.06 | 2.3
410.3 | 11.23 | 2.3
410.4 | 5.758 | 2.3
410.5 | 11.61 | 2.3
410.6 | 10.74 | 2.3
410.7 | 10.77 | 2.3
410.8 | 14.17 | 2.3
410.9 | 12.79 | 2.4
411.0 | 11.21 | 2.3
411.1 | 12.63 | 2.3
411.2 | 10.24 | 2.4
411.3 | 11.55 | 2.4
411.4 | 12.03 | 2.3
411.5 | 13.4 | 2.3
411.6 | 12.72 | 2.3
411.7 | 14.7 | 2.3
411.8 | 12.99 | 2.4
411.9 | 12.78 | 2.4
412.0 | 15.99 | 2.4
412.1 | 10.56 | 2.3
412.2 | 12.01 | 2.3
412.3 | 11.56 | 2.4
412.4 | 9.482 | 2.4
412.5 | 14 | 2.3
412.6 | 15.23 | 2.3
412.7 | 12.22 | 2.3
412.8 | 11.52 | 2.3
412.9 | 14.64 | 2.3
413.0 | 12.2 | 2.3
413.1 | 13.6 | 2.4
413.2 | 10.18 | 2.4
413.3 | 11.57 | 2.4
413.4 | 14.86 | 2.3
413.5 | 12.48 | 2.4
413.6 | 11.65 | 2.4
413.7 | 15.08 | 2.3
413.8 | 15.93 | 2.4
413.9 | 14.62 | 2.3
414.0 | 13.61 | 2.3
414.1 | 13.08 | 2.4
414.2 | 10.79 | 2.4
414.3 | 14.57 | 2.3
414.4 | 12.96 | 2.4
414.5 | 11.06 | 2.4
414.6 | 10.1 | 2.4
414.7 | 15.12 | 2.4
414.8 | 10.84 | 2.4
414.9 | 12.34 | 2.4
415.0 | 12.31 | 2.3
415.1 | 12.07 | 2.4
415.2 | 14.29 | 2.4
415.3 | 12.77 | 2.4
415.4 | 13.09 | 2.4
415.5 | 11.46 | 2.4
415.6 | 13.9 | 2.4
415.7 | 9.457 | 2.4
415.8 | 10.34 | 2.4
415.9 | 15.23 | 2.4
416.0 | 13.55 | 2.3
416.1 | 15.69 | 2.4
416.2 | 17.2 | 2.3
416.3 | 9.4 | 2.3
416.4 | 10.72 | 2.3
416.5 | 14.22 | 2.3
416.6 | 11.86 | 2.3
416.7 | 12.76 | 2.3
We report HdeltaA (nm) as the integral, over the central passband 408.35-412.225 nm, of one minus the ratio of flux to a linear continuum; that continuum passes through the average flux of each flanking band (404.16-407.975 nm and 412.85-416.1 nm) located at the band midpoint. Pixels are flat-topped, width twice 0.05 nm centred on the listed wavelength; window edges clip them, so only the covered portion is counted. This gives 0.174 nm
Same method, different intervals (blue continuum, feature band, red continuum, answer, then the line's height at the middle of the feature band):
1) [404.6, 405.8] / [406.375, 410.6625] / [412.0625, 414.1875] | 0.28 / 12.6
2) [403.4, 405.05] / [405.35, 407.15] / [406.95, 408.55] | 0.09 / 12.7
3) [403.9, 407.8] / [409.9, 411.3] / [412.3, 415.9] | 0.20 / 12.6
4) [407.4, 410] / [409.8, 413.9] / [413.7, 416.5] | 0.13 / 12.5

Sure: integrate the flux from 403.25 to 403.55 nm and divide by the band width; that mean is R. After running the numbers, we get 12.4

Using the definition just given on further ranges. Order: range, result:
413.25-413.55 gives 13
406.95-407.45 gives 10.4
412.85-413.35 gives 12.4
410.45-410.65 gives 11.2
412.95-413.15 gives 12.9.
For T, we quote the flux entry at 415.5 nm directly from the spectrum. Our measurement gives 11.46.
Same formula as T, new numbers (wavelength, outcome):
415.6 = 13.9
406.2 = 14.09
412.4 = 9.482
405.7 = 15.57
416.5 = 14.22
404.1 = 13.35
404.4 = 15.73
